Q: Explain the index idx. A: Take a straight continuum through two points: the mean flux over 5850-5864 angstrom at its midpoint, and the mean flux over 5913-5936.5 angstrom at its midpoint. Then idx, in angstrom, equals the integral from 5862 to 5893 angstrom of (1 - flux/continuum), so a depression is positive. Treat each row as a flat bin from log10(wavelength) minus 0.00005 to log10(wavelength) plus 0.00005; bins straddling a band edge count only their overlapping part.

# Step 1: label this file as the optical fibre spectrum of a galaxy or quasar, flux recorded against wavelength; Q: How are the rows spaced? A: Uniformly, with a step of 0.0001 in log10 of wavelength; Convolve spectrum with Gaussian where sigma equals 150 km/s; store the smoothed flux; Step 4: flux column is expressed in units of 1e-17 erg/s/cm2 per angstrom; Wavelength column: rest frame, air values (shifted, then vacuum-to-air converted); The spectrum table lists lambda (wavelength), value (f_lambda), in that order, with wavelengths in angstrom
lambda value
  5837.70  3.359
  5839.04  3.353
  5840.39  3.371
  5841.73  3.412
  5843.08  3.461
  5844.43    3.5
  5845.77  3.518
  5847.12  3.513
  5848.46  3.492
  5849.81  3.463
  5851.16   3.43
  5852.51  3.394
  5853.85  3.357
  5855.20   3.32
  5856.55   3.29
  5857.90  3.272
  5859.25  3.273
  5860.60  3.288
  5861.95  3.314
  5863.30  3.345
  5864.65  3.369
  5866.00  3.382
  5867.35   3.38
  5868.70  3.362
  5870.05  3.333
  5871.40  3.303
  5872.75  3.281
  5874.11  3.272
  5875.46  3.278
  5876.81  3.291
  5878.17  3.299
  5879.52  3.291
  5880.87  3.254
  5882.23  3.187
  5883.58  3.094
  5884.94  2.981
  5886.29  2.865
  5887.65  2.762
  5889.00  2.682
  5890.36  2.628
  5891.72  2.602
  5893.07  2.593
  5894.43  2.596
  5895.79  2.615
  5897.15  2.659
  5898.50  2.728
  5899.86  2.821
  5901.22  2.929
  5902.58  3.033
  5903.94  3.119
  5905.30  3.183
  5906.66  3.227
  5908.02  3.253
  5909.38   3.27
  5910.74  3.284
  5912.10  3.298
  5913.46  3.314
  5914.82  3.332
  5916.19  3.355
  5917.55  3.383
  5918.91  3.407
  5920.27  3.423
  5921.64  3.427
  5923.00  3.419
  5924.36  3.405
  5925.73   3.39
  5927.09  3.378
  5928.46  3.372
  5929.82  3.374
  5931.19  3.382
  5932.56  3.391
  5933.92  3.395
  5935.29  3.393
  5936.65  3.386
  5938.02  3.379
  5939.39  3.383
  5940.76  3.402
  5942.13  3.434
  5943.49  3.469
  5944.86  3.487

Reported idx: 1.93 angstrom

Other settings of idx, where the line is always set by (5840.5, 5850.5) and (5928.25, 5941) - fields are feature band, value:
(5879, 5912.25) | 4.6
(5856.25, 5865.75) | 0.4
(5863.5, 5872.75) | 0.3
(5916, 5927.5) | 0.0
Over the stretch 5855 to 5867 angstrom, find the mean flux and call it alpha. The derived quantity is 3.32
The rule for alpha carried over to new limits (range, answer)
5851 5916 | 3.13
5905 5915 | 3.27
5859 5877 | 3.32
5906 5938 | 3.36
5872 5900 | 2.94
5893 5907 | 2.87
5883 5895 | 2.75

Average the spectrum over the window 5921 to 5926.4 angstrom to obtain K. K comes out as 3.41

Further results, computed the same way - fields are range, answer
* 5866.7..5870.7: 3.36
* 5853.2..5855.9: 3.33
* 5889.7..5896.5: 2.61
